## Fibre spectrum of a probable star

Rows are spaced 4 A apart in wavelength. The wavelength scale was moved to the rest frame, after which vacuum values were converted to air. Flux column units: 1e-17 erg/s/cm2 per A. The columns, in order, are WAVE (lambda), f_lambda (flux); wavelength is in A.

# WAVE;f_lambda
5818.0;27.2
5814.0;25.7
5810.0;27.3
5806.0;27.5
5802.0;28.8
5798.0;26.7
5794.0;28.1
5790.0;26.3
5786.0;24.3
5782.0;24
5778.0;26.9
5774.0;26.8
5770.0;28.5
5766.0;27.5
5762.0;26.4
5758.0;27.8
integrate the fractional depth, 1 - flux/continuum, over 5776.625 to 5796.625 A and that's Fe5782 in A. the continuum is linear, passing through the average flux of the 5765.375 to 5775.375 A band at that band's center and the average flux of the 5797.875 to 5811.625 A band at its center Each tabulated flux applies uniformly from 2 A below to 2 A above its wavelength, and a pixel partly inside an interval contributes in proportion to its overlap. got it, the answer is 1.3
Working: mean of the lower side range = 27.7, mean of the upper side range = 27.7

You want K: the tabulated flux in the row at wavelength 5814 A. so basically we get 25.7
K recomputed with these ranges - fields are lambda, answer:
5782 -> 24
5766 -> 27.5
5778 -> 26.9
